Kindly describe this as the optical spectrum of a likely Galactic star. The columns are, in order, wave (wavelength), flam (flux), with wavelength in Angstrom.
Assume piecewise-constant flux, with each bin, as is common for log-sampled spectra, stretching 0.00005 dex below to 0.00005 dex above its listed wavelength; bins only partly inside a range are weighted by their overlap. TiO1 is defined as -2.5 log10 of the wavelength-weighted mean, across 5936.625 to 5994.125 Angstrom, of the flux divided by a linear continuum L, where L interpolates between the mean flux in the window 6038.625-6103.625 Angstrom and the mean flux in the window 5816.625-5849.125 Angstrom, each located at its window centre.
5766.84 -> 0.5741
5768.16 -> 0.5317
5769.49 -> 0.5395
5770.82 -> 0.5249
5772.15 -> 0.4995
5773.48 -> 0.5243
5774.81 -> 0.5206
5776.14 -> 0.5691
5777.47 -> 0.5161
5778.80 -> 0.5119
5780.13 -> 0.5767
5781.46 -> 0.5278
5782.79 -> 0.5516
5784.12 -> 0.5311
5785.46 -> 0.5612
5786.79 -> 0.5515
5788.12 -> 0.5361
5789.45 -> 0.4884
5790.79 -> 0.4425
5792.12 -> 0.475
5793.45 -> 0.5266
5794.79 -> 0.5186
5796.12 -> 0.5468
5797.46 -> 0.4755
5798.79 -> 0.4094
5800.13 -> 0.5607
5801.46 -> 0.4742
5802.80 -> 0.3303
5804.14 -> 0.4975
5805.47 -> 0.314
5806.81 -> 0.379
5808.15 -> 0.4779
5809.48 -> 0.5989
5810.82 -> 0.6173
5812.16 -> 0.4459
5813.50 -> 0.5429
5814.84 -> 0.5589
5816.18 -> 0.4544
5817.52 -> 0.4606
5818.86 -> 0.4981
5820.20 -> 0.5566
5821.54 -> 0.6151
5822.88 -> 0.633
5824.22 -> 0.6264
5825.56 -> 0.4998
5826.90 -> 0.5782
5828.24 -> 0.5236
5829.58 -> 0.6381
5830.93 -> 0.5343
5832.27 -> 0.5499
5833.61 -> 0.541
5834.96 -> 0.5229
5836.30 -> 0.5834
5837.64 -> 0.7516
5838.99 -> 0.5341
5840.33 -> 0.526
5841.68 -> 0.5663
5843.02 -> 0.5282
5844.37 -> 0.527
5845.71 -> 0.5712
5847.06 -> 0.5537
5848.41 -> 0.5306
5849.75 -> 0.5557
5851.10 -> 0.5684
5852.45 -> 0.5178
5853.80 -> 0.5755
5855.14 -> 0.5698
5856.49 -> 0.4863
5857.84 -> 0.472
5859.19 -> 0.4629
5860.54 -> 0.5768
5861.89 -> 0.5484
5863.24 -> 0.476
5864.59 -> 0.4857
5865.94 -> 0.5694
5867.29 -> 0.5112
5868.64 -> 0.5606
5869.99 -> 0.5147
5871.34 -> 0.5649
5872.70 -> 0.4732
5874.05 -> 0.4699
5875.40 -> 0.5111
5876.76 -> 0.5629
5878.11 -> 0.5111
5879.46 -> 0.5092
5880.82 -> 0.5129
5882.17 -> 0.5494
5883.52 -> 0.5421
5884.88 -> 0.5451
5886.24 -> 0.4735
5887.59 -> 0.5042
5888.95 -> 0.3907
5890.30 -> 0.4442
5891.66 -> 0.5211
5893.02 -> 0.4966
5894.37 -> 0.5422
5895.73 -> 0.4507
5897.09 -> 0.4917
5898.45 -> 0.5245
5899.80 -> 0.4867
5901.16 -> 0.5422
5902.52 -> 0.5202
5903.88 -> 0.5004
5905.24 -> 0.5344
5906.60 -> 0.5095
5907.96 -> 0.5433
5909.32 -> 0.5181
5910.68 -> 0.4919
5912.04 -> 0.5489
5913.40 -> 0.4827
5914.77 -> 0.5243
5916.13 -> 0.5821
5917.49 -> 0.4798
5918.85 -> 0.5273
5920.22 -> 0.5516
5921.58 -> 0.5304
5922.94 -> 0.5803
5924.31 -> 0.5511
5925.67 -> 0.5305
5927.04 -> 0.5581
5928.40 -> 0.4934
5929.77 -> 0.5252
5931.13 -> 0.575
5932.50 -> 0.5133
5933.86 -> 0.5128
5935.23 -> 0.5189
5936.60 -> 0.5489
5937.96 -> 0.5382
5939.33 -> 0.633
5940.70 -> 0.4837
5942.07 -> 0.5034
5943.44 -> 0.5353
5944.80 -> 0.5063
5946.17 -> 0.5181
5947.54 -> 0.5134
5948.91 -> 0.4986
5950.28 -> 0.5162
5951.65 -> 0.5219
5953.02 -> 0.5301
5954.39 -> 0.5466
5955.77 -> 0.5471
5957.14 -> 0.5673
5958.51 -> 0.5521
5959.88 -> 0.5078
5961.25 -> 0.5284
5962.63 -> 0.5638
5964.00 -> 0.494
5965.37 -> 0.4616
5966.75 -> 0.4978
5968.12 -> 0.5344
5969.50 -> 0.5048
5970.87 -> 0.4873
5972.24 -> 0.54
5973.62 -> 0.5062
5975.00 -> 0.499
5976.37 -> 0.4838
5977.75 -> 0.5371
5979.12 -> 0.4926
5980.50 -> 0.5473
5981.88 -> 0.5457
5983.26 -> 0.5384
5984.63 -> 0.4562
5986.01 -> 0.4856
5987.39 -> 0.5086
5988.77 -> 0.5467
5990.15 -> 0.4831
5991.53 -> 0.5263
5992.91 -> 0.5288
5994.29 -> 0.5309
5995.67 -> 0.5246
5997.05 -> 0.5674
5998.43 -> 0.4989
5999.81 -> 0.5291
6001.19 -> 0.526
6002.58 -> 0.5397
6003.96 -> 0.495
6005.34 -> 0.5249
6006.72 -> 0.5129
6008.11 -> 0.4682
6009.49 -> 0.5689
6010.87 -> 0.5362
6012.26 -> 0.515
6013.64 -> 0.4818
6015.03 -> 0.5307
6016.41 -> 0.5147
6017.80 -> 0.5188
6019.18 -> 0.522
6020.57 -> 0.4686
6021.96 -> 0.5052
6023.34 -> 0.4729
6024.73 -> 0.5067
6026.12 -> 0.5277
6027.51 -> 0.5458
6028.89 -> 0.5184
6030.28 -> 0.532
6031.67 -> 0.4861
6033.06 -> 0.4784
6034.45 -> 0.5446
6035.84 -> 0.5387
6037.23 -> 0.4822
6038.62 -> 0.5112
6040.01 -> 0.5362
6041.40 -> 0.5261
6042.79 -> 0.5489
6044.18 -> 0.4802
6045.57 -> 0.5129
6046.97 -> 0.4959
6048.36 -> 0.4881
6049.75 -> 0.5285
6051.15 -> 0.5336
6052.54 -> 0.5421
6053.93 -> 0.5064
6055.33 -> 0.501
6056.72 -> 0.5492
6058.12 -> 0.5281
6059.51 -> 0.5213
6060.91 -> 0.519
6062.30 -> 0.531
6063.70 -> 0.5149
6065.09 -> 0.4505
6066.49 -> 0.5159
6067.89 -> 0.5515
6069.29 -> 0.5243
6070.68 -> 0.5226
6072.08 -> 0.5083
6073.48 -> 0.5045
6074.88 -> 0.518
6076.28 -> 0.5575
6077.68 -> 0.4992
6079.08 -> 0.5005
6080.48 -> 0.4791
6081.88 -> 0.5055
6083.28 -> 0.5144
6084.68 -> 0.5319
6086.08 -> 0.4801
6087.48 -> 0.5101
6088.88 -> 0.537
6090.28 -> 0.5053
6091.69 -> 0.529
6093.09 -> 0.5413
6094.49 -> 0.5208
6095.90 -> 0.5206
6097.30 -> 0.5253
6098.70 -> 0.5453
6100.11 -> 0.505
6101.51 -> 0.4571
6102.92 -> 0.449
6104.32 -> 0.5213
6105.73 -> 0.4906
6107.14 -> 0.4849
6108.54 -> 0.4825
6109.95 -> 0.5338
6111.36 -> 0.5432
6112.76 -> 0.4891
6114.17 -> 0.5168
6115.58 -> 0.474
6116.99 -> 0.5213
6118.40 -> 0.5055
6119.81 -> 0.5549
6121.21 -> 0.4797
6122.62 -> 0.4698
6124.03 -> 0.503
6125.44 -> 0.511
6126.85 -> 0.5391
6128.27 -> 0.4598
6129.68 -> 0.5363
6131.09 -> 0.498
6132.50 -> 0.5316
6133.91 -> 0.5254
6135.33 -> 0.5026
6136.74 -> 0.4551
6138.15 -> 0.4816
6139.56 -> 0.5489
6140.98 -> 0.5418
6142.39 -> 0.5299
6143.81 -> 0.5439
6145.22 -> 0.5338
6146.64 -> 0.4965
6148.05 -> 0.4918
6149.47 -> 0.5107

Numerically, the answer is 0.03 mag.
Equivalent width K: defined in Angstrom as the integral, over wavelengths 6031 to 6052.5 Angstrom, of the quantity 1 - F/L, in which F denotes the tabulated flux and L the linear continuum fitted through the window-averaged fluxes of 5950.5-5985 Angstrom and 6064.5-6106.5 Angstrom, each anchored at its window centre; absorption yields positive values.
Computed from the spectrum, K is 0.0 Angstrom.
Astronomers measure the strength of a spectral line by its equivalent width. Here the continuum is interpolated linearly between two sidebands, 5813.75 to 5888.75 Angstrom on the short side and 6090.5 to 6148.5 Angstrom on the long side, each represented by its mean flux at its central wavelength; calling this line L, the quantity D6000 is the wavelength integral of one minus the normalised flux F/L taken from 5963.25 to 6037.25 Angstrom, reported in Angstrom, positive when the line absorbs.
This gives 1.2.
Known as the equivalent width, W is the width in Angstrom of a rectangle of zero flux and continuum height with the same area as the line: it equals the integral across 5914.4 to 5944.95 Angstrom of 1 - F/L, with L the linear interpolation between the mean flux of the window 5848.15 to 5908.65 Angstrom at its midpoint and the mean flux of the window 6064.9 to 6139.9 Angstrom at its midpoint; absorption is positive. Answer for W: -1.3 Angstrom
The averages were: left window 0.516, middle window 0.536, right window 0.509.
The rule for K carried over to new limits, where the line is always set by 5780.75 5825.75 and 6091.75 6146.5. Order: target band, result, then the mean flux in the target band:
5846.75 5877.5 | -1.1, 0.526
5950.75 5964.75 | -0.7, 0.535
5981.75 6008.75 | -0.4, 0.516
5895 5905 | 0.1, 0.504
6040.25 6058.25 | -0.3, 0.519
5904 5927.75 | -1.0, 0.531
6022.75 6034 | 0.0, 0.509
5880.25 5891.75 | 0.3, 0.497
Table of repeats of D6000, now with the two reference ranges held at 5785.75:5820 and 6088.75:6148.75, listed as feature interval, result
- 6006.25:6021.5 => -0.29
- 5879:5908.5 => -0.65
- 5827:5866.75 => -4.43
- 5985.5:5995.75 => -0.32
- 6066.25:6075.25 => -0.26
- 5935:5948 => -0.85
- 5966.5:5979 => -0.24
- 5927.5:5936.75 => -0.53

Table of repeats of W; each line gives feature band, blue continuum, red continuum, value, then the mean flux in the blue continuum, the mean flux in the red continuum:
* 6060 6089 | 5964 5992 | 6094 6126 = -0.4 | 0.509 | 0.504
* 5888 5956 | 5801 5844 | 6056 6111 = 0.4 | 0.53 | 0.513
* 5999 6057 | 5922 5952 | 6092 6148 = 0.6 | 0.531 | 0.509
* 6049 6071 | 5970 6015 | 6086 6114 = -0.4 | 0.517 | 0.509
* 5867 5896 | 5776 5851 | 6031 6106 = 0.9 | 0.528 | 0.514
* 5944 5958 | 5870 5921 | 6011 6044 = -0.4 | 0.512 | 0.513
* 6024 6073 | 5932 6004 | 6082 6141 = -0.3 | 0.521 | 0.508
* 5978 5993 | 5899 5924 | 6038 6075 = 0.2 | 0.526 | 0.517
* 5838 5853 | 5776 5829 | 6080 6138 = -1.0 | 0.514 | 0.507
